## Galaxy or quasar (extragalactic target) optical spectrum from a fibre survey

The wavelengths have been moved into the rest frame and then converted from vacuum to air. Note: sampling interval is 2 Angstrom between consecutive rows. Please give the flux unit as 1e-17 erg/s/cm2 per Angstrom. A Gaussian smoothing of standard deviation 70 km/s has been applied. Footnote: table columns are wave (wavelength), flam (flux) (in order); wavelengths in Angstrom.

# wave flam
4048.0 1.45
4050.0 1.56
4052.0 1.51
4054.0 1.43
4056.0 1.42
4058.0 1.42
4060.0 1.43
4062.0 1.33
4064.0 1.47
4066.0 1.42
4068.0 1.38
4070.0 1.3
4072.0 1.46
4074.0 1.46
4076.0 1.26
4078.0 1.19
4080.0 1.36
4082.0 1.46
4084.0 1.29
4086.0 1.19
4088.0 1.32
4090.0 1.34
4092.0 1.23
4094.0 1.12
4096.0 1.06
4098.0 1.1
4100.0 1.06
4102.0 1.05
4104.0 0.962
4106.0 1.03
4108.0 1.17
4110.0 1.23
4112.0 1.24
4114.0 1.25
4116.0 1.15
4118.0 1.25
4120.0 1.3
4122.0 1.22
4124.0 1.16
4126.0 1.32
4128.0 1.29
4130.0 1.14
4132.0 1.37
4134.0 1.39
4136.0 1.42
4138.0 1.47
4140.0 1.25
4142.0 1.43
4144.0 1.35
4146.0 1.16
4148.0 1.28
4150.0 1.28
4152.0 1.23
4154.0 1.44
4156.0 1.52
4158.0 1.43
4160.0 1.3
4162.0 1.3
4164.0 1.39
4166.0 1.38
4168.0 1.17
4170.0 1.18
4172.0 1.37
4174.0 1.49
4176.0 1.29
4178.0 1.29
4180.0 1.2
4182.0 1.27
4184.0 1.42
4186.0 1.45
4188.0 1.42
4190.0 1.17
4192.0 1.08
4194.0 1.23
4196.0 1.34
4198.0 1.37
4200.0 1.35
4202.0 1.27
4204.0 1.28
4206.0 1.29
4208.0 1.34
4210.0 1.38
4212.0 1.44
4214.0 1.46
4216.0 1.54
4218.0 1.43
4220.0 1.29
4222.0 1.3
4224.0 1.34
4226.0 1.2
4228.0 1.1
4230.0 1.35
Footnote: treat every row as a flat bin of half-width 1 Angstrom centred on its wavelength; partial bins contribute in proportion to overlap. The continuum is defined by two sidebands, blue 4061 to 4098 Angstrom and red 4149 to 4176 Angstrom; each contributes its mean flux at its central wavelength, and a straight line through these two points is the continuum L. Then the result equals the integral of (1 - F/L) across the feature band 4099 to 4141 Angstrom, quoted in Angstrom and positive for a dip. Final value 3.2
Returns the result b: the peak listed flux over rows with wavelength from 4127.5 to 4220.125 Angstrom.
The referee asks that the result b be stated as 1.54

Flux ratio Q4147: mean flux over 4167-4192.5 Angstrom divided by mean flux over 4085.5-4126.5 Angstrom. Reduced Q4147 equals 1.1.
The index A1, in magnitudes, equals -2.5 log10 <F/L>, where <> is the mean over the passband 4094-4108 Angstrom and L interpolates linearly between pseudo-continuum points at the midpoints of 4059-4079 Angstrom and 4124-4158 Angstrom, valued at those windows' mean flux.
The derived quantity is 0.267 mag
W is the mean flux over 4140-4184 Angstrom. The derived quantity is 1.32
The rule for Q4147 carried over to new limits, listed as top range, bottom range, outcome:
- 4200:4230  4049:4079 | 0.95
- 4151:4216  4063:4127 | 1.07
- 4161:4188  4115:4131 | 1.08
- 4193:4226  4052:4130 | 1.06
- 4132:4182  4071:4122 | 1.09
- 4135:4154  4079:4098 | 1.06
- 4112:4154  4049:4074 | 0.90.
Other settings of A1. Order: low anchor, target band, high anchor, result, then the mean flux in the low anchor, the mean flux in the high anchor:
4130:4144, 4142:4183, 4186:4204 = 0.01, 1.37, 1.29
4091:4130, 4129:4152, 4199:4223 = -0.08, 1.17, 1.36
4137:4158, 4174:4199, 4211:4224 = 0.06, 1.35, 1.4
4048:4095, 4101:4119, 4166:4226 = 0.18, 1.36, 1.32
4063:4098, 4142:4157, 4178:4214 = -0.02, 1.31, 1.32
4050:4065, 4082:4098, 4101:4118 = 0.02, 1.44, 1.14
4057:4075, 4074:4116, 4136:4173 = 0.15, 1.41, 1.33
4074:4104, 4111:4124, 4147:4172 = 0.03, 1.22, 1.33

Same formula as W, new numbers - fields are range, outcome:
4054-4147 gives 1.28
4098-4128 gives 1.17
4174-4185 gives 1.31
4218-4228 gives 1.28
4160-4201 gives 1.31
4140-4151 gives 1.3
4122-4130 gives 1.24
